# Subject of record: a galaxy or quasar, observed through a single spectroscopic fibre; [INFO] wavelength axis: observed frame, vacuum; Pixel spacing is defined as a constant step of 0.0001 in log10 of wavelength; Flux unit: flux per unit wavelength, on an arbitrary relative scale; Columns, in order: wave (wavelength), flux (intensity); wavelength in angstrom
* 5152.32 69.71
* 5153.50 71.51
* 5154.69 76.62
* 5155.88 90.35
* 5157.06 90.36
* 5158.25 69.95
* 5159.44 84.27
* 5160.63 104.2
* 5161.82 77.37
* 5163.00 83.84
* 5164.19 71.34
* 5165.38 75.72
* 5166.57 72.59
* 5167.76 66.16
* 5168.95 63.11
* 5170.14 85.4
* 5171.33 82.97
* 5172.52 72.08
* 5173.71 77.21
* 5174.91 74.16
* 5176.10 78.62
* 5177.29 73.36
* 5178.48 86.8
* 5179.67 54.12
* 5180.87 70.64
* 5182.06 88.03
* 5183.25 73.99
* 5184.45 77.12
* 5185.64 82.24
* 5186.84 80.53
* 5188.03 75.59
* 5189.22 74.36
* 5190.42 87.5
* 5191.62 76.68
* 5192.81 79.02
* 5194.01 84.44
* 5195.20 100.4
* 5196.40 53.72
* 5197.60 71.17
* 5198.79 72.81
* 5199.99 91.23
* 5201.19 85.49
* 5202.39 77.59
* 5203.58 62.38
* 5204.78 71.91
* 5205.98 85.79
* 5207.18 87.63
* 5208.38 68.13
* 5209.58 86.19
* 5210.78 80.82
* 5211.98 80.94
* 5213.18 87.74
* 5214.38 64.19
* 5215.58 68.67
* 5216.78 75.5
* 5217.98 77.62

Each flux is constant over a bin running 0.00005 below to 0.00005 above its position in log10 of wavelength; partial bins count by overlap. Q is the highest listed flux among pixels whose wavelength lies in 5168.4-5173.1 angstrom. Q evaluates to 85.4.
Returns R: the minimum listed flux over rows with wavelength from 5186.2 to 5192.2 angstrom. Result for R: 74.36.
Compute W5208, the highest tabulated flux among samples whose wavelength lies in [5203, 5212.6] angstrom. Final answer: 87.63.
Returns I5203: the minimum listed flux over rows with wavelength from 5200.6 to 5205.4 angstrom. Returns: 62.38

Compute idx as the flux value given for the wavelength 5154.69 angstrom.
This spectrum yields 76.62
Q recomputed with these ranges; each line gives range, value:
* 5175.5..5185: 88.03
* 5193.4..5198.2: 100.4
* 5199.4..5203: 91.23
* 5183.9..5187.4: 82.24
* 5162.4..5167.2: 83.84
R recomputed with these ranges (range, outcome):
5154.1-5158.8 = 69.95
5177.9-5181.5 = 54.12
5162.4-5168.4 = 66.16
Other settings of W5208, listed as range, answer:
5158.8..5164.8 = 104.2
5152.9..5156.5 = 90.35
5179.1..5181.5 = 70.64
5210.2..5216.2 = 87.74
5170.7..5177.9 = 82.97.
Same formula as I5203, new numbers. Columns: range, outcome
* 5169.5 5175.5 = 72.08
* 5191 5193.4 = 76.68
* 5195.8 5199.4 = 53.72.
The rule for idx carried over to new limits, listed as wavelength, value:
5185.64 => 82.24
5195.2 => 100.4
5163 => 83.84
